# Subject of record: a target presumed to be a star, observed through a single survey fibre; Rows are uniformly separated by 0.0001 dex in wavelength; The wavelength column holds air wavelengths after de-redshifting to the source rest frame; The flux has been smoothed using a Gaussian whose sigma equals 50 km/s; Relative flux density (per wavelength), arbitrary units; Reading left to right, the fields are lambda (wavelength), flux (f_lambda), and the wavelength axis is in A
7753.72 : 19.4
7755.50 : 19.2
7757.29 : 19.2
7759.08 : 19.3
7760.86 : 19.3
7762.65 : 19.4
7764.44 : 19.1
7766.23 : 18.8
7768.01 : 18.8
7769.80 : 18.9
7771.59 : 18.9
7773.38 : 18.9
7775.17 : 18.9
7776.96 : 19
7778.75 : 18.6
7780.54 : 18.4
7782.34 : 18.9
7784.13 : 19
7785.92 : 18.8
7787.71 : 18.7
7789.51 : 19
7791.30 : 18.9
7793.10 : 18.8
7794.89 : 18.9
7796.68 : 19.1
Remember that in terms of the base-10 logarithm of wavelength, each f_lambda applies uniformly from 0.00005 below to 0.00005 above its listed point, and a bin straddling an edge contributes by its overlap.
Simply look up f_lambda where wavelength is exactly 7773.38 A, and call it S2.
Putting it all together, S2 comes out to 18.9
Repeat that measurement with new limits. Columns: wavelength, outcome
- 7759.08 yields 19.3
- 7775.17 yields 18.9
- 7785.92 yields 18.8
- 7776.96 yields 19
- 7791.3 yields 18.9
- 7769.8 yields 18.9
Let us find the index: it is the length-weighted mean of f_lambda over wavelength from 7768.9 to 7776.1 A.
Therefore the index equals 18.9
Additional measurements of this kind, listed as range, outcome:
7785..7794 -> 18.8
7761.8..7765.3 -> 19.2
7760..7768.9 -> 19.1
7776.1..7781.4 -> 18.7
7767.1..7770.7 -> 18.9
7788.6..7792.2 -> 18.9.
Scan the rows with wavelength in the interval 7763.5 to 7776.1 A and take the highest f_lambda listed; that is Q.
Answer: 19.1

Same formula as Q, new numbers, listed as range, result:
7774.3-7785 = 19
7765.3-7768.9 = 18.8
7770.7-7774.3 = 18.9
